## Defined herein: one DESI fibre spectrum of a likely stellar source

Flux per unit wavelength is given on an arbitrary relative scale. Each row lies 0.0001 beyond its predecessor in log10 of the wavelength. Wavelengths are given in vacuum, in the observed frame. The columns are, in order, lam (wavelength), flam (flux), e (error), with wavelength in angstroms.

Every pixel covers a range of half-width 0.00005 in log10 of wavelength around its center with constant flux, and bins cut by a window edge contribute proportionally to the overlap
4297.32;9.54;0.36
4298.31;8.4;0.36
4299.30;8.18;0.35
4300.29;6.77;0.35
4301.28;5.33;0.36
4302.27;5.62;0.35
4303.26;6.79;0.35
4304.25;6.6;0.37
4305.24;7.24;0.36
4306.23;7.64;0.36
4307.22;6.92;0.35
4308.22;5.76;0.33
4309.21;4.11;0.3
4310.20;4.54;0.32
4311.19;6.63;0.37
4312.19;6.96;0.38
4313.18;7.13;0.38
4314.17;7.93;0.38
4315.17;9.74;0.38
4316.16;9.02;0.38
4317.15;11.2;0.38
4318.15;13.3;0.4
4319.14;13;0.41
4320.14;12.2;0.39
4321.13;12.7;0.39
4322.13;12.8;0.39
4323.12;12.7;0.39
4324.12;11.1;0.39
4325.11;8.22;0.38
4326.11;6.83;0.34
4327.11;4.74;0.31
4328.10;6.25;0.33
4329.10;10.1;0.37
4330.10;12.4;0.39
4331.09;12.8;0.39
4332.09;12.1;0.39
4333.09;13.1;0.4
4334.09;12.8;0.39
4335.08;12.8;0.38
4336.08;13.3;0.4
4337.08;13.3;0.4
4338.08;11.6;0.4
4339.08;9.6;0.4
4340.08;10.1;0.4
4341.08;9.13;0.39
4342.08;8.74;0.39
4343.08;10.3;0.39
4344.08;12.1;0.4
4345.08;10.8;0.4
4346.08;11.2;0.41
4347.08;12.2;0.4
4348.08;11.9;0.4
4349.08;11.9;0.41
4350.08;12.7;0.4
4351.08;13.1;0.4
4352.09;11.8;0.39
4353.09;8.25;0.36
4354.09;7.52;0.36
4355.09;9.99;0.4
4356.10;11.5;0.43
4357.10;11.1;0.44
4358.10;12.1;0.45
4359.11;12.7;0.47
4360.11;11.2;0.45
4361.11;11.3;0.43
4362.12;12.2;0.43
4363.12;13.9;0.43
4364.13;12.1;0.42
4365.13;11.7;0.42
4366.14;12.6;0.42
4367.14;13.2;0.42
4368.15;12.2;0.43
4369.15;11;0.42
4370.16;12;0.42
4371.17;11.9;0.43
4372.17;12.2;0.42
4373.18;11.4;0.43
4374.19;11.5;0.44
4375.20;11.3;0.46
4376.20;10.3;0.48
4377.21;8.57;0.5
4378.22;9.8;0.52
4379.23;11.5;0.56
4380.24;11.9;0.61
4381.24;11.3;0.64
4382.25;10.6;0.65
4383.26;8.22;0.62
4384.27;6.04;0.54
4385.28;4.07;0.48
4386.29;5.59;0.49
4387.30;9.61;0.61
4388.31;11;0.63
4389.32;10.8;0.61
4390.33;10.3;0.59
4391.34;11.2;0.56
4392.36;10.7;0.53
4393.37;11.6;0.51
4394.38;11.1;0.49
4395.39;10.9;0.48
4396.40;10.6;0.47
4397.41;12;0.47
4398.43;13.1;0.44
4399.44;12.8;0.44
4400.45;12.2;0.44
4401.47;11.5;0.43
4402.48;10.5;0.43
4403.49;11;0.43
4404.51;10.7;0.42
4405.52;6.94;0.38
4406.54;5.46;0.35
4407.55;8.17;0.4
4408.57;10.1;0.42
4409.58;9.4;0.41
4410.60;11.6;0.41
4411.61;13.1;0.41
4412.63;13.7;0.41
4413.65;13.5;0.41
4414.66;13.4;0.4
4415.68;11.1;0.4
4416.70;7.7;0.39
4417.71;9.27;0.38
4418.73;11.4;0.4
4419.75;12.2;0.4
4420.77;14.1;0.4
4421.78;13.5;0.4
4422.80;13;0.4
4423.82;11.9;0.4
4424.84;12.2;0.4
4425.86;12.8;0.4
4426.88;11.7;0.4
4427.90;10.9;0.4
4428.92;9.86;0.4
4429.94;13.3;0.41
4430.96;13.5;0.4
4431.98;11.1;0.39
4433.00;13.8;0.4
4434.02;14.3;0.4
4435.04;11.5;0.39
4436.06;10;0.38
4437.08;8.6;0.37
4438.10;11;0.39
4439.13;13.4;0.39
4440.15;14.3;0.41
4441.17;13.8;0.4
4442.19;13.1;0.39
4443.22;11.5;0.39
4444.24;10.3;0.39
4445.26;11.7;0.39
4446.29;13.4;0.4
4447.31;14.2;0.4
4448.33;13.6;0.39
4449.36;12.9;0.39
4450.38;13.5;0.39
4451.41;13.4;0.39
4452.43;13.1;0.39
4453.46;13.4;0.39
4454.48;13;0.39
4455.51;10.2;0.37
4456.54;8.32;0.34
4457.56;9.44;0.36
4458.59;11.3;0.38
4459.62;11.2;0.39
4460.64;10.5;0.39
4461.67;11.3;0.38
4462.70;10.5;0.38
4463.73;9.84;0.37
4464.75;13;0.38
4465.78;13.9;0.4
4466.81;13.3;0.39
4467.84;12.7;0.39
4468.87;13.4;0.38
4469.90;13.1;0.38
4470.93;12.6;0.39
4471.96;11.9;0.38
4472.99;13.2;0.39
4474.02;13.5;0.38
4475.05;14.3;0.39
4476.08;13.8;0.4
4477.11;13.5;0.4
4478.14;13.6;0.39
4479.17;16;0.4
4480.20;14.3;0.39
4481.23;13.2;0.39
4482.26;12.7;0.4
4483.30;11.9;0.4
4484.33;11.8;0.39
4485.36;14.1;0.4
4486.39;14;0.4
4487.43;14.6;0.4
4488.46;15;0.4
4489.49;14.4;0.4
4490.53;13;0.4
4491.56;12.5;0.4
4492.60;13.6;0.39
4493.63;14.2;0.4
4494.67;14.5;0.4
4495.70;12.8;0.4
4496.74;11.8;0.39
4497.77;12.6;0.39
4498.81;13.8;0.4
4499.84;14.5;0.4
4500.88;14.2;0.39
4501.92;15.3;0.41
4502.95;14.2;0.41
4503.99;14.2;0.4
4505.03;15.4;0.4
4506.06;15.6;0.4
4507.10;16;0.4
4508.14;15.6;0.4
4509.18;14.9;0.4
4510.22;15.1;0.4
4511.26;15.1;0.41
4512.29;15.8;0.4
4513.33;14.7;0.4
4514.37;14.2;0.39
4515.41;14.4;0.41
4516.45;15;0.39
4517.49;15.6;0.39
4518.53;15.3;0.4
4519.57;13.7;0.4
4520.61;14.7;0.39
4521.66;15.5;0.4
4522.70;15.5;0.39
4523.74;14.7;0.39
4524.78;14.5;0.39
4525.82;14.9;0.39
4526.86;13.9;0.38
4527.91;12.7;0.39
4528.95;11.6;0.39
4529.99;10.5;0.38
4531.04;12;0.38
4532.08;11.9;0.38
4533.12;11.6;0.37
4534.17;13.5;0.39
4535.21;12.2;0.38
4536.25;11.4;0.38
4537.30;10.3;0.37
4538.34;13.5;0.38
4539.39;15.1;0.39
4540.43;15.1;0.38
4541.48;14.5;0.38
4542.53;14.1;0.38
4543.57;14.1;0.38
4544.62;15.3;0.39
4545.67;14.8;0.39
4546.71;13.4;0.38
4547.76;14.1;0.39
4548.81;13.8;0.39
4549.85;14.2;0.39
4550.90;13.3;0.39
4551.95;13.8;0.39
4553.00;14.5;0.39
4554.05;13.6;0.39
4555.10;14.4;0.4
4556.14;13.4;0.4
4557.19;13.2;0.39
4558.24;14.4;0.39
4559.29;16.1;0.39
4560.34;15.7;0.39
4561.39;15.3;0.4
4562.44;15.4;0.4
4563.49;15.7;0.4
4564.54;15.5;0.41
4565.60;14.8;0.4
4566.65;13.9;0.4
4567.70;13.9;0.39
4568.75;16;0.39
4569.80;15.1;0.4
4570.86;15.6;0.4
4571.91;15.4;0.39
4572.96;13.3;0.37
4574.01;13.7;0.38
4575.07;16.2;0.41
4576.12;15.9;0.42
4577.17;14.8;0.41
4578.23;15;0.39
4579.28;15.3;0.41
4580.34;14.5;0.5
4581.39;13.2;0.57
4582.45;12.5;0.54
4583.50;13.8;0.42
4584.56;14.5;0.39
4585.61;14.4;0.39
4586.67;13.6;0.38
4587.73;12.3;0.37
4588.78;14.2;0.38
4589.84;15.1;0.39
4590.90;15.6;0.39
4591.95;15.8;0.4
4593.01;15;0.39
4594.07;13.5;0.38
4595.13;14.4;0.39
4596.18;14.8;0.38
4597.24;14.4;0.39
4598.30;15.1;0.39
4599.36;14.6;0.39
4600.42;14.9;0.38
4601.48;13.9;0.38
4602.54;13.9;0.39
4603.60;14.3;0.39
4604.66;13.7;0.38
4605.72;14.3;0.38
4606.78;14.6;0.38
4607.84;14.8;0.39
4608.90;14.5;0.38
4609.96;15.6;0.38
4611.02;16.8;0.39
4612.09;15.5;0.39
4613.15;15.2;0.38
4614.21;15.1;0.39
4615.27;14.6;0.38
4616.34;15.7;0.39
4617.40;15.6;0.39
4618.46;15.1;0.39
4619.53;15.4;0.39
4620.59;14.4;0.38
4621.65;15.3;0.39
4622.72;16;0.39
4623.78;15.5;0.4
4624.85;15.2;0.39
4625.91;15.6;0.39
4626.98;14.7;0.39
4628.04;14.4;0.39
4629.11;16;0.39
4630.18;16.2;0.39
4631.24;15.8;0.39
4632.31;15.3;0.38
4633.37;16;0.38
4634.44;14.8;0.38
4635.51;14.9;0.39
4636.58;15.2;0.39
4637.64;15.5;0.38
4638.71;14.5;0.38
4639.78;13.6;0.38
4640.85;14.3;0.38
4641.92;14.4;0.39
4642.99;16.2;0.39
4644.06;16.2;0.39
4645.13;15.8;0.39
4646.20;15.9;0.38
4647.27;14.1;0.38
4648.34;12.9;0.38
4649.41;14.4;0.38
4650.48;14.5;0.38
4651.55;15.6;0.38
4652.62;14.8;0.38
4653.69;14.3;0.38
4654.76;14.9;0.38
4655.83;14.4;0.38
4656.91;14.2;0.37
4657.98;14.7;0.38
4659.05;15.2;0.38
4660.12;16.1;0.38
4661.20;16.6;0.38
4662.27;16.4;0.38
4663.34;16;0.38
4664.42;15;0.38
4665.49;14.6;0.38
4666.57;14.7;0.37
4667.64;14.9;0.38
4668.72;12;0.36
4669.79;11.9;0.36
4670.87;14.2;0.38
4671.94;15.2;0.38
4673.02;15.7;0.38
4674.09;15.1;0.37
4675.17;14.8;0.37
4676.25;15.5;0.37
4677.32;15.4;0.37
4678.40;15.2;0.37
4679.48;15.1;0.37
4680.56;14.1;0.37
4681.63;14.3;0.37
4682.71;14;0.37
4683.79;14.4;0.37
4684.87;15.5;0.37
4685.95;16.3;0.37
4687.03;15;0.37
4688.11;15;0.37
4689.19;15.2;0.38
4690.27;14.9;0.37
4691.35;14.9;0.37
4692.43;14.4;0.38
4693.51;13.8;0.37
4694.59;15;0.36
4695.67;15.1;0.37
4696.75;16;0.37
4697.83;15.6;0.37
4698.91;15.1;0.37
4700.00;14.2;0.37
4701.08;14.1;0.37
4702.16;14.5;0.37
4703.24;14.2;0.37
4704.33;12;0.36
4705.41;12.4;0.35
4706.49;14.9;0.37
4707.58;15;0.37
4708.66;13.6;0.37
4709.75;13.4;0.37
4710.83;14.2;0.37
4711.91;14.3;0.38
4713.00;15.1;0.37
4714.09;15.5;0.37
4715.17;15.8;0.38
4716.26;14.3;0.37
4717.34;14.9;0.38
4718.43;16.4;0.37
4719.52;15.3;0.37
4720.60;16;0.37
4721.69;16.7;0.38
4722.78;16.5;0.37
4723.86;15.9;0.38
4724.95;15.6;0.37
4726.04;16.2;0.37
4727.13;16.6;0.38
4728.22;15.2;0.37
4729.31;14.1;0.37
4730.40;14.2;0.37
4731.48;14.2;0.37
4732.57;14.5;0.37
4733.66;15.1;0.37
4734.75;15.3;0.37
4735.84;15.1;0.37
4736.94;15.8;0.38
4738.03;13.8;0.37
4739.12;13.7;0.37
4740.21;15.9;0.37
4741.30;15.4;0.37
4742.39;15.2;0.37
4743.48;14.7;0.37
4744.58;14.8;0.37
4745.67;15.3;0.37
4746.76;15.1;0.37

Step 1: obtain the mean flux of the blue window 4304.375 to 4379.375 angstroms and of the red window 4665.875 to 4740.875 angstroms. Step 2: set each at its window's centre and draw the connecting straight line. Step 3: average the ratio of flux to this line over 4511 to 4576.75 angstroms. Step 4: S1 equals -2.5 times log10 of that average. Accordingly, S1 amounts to -0.10 mag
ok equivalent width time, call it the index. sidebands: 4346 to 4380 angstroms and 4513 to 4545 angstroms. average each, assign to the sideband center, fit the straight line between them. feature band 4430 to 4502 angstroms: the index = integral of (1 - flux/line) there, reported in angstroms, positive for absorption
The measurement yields 0.51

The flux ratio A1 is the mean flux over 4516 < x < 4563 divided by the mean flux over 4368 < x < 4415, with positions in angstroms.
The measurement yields 1.3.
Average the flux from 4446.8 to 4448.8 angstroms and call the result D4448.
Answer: 13.9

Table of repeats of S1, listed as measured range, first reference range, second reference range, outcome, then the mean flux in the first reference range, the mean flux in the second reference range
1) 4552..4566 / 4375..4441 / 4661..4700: -0.123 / 11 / 14.9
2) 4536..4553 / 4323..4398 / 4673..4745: -0.070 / 10.8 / 14.9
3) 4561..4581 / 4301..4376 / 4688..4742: -0.141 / 10.4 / 14.9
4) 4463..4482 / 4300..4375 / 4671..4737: -0.105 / 10.3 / 14.9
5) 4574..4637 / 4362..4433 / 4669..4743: -0.093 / 11.1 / 14.9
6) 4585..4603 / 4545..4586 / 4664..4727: 0.011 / 14.5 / 14.8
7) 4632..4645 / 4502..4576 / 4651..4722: -0.032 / 14.3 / 14.8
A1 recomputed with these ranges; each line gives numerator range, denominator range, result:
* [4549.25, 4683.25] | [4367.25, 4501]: 1.25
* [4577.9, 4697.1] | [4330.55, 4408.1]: 1.36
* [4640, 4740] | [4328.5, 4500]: 1.26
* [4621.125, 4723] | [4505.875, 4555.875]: 1.06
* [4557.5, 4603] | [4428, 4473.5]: 1.21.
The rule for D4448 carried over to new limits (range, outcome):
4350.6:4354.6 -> 10.1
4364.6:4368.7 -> 12.4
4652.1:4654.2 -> 14.6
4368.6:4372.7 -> 11.8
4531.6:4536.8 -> 12.1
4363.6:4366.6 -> 12.1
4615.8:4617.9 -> 15.6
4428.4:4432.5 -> 11.9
